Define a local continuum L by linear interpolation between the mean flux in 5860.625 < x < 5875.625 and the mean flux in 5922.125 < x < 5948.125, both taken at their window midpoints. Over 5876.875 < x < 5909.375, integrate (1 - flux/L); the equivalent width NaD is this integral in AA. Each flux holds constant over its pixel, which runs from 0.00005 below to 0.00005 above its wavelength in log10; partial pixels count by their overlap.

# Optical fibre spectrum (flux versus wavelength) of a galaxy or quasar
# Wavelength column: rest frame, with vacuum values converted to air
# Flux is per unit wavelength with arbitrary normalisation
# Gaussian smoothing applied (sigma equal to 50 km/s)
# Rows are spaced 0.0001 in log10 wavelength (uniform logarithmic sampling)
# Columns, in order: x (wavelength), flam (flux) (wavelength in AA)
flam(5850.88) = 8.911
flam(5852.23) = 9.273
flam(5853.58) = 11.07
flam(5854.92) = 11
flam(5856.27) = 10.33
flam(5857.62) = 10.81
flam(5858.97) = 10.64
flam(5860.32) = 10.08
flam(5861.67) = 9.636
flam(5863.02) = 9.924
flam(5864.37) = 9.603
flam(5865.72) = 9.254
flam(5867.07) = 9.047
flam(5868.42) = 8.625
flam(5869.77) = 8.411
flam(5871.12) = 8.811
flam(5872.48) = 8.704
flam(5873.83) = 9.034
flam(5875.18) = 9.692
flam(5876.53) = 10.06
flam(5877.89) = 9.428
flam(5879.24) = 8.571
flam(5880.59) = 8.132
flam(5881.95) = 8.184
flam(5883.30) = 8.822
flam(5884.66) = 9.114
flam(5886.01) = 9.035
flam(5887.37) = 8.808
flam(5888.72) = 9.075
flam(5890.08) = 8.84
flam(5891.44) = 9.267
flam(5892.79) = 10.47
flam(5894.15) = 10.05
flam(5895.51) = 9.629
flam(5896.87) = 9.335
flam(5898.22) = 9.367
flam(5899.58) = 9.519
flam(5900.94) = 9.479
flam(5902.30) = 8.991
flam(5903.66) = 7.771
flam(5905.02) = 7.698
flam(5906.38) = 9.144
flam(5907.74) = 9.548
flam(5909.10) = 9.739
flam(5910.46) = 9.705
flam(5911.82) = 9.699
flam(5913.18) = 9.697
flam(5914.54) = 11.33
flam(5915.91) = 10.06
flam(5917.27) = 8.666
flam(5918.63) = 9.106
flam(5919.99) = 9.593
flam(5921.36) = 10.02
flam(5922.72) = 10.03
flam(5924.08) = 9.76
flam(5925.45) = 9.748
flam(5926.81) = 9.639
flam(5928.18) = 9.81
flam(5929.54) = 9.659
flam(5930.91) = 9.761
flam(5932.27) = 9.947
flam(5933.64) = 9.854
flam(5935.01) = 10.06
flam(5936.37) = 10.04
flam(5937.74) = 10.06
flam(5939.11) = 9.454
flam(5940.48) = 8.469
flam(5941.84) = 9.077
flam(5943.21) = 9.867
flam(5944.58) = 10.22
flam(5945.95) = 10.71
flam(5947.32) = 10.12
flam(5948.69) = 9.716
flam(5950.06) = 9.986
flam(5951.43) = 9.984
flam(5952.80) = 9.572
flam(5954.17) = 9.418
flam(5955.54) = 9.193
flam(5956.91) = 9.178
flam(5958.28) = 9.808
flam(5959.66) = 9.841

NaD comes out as 1.1 AA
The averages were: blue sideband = 9.17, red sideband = 9.8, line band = 9.08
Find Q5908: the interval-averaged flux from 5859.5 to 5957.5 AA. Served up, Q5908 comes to 9.45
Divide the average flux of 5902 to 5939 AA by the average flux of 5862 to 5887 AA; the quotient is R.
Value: 1.1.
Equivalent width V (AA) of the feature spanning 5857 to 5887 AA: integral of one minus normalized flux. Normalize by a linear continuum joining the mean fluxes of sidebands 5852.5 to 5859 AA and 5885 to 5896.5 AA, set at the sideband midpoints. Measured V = 2.5 AA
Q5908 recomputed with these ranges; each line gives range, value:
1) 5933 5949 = 9.8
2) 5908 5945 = 9.74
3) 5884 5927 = 9.43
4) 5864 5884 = 8.95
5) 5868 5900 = 9.13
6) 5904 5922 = 9.5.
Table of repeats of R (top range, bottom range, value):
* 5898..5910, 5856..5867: 0.91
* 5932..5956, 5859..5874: 1.05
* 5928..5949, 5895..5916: 1.04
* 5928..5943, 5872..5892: 1.07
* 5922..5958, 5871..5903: 1.06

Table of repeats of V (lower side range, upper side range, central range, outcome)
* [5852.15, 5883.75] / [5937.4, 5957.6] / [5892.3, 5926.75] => 0.2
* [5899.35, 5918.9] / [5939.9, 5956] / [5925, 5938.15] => -0.4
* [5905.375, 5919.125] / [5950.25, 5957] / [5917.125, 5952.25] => -0.7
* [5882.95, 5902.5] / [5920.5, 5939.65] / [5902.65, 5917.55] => 0.3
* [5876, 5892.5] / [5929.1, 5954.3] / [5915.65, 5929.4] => -0.2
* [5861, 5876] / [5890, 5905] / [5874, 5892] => 0.4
